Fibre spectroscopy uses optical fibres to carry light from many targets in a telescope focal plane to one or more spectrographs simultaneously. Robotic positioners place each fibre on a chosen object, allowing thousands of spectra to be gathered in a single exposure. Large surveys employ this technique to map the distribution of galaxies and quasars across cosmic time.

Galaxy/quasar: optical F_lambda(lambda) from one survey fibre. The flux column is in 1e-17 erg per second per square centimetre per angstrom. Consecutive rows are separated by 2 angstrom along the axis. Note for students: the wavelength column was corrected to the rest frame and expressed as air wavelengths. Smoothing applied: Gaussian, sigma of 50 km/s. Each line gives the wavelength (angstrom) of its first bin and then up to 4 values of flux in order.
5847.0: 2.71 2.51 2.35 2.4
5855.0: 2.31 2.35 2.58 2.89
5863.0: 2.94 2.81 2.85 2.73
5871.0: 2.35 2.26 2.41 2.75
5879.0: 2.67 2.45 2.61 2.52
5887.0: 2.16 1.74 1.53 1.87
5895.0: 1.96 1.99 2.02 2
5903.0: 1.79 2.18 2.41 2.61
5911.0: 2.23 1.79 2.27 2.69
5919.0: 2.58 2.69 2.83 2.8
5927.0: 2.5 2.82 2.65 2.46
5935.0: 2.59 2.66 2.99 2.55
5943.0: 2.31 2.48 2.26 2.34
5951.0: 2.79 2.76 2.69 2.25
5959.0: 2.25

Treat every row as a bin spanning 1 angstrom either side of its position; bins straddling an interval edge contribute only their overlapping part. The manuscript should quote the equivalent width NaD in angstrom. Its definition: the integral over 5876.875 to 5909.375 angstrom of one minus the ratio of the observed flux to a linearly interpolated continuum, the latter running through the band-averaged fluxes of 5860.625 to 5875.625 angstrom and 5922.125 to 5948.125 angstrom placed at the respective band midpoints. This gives 5.75 angstrom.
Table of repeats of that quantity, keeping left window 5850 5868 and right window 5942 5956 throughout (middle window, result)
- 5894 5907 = 2.8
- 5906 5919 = 1.0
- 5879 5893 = 2.2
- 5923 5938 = -0.7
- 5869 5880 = 0.4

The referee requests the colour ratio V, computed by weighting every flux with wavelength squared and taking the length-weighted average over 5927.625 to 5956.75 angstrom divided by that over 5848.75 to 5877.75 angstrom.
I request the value 1.0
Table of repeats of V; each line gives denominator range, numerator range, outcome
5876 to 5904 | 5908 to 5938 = 1.20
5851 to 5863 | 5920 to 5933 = 1.09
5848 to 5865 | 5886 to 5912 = 0.81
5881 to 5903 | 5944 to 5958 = 1.25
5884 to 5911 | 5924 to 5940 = 1.31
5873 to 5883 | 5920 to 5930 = 1.09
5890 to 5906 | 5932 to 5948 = 1.34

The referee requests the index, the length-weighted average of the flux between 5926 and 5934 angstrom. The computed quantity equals 2.61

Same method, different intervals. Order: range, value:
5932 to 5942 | 2.65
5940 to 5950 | 2.39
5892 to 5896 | 1.92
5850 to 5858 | 2.35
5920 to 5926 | 2.77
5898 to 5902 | 2.01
